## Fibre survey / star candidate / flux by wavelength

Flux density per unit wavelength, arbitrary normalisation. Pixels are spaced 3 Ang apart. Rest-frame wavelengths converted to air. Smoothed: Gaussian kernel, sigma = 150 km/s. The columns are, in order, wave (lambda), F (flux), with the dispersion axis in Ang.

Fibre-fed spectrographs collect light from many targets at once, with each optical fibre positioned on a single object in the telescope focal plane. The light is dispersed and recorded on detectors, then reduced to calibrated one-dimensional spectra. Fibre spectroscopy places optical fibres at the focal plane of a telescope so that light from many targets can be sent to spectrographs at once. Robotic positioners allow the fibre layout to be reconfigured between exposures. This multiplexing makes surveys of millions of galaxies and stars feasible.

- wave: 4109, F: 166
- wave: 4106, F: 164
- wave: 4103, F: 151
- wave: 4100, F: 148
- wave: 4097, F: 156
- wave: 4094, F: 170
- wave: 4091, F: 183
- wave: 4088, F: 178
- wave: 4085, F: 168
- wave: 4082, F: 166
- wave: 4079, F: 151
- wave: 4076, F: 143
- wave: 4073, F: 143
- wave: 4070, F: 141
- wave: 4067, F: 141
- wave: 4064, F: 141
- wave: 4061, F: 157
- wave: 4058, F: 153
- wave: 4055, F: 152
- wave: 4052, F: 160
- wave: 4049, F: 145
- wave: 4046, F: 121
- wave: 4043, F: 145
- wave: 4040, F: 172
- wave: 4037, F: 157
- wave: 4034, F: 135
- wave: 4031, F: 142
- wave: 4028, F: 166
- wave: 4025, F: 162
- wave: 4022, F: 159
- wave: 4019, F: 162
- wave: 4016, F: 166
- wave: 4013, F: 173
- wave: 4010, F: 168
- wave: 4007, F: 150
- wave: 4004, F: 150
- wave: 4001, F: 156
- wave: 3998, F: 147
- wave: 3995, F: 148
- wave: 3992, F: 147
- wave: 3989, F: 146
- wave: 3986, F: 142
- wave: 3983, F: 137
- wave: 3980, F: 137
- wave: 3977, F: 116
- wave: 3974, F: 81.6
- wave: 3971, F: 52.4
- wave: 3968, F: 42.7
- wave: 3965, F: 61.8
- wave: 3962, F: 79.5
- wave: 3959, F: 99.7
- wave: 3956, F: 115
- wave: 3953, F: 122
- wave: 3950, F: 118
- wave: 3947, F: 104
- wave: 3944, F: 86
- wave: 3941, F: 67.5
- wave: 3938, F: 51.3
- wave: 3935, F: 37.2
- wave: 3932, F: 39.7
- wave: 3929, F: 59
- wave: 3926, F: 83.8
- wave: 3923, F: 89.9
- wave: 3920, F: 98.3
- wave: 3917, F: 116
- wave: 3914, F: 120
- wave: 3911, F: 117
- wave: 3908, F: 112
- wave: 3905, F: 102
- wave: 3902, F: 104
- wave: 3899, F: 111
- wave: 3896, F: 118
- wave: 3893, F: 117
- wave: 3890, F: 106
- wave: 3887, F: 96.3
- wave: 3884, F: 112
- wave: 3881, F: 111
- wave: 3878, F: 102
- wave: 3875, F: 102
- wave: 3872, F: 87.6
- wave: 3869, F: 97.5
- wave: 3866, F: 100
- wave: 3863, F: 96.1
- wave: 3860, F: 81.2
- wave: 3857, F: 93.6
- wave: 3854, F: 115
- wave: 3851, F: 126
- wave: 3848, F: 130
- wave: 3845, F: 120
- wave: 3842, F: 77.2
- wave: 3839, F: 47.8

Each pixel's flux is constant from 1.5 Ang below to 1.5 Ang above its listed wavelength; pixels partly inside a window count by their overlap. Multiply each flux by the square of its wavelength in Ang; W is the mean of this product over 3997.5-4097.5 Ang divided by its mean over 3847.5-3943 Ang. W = 1.74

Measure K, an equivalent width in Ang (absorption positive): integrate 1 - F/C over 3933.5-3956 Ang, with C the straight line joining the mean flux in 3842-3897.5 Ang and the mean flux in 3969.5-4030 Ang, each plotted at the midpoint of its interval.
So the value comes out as 7.41 Ang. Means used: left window 105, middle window 85.8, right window 143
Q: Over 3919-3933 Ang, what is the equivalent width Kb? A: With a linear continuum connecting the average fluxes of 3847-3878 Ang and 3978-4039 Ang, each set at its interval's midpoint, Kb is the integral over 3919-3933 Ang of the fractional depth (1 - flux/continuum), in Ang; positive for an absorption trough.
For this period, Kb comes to 5.6 Ang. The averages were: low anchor 102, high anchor 152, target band 74.5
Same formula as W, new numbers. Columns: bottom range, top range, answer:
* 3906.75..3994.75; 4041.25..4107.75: 1.69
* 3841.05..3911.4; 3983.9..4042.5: 1.57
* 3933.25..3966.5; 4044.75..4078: 1.80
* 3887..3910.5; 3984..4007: 1.42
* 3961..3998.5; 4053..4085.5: 1.42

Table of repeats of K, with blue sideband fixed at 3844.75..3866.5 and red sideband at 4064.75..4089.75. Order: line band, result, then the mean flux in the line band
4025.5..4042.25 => -1.1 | 154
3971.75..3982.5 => 1.9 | 110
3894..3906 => 0.7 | 109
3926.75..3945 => 9.9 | 57.1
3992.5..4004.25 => -1.1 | 150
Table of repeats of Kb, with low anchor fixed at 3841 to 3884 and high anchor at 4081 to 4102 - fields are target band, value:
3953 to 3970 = 6.2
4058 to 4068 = 0.7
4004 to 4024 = -2.3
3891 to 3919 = 0.6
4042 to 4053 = 0.9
